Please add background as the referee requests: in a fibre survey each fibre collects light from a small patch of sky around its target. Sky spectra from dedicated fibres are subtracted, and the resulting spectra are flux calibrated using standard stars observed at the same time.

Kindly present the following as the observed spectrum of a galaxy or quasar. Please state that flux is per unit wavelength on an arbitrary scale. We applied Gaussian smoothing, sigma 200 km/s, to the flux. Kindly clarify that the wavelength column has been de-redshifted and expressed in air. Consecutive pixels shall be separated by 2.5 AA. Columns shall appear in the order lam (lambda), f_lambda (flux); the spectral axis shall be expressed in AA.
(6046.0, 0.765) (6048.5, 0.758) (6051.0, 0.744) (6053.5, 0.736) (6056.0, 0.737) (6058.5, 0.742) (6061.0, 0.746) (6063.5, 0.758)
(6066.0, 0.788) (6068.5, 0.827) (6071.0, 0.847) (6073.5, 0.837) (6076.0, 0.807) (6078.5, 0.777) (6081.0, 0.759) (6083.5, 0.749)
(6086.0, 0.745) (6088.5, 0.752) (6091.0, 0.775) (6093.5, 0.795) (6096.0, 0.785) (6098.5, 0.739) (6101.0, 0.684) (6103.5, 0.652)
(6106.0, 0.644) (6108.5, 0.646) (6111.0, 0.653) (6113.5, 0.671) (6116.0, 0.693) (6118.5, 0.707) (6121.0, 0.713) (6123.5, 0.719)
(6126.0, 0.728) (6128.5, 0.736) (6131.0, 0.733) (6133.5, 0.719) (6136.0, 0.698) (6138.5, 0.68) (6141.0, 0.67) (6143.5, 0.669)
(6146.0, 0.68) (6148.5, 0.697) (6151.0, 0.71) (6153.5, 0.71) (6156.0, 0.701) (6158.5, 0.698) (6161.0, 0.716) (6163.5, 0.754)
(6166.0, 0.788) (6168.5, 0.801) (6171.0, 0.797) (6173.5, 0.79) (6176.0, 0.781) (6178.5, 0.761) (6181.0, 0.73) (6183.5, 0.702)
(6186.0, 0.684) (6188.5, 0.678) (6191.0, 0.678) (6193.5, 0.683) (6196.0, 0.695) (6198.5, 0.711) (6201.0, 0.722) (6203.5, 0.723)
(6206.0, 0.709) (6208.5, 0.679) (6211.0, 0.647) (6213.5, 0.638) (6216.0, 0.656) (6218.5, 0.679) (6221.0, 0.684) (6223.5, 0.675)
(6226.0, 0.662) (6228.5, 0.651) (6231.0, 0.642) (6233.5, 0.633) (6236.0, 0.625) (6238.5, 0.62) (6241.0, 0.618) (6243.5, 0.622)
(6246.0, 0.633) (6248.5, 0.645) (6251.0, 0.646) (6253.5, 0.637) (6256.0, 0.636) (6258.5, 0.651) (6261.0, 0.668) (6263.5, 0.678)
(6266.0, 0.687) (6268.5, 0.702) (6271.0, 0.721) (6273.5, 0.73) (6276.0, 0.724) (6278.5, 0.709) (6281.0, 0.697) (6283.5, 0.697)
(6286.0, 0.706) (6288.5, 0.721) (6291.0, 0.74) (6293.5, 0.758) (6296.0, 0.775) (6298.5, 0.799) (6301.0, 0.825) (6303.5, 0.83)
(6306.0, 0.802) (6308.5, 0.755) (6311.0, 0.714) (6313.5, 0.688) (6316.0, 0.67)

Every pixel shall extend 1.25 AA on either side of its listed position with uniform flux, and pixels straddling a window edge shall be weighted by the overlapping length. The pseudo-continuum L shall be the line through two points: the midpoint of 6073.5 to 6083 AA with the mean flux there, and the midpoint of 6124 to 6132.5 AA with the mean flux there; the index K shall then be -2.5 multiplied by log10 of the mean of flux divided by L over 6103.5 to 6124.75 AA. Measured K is 0.10 mag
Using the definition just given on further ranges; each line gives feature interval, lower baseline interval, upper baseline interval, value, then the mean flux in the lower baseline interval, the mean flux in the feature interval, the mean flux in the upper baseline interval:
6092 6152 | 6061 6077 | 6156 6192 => 0.10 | 0.806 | 0.701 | 0.739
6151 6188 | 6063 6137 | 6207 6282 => -0.06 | 0.738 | 0.741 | 0.663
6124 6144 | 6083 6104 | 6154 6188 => 0.06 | 0.745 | 0.706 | 0.744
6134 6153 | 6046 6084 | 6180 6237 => 0.05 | 0.774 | 0.689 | 0.678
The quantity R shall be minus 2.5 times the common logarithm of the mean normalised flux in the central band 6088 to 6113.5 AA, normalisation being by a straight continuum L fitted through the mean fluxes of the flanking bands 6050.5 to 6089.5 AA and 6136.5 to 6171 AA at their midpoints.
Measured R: 0.06 mag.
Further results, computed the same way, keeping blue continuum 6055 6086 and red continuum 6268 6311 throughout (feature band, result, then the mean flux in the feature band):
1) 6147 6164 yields 0.08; 0.71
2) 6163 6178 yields -0.03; 0.786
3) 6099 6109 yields 0.17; 0.663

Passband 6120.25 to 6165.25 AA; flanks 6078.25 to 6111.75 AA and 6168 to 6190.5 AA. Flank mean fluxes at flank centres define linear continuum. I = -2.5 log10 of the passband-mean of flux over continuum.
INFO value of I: 0.04 mag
